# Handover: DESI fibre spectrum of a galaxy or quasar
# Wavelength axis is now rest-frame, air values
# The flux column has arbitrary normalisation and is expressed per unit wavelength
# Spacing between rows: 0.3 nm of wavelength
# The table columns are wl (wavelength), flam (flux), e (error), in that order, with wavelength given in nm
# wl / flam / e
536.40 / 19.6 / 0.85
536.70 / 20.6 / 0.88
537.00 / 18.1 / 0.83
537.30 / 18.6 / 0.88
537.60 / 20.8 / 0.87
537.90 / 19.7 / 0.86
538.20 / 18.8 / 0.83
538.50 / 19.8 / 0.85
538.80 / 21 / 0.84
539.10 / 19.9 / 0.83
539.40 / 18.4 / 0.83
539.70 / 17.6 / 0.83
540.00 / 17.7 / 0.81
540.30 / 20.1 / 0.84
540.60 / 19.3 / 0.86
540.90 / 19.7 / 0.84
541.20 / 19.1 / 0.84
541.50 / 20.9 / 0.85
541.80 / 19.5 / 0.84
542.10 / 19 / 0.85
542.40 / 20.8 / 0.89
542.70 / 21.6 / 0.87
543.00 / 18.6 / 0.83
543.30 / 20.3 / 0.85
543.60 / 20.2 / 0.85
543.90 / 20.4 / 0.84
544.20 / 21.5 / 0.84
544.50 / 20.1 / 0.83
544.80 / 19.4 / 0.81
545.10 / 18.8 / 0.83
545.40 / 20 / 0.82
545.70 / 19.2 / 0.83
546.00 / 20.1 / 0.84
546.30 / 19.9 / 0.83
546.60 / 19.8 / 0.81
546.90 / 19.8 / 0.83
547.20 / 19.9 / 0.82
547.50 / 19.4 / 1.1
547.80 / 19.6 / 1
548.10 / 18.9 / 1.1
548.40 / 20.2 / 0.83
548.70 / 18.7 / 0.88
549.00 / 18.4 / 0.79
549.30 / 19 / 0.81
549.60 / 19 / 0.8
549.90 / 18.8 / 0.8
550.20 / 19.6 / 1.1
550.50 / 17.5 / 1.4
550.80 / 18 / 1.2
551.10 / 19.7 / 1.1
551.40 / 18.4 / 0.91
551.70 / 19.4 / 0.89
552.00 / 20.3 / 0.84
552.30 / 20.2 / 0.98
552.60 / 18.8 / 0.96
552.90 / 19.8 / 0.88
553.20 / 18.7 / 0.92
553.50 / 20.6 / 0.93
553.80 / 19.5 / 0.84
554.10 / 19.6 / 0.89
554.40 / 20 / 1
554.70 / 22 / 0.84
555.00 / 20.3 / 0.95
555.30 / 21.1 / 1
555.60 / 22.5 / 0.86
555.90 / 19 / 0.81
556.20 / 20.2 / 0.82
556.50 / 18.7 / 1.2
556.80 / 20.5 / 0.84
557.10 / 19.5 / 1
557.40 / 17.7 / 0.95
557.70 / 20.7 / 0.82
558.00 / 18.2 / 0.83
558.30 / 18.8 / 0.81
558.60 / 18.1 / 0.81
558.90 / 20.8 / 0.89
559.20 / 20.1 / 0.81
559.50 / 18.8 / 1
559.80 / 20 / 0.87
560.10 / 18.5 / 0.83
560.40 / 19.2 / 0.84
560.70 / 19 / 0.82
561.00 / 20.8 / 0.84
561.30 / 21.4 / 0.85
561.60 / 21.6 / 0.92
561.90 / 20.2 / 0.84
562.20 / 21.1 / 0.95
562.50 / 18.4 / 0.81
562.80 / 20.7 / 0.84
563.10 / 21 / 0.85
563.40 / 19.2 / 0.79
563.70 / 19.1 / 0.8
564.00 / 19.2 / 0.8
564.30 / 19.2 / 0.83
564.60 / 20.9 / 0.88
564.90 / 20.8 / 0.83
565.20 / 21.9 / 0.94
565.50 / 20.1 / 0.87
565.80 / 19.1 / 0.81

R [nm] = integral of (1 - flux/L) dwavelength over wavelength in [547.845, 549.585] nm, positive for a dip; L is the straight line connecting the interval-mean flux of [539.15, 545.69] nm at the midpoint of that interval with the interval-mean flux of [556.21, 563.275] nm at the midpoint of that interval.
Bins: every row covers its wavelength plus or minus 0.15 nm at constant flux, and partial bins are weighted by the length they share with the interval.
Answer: 0.05 nm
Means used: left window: 19.7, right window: 19.7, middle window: 19.1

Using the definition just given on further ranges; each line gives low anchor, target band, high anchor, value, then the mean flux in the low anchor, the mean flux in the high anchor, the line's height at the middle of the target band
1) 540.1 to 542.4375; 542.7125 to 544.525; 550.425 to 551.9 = -0.08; 19.7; 18.7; 19.5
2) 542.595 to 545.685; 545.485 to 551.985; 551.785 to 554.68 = 0.22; 20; 19.8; 19.9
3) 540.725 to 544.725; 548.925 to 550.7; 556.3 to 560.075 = 0.09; 20.1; 19.3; 19.7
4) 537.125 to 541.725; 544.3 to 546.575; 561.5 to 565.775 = -0.01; 19.4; 20.2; 19.6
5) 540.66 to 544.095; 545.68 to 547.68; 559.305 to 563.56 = 0.02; 20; 20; 20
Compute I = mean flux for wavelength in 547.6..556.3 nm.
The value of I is 19.6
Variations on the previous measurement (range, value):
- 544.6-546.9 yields 19.6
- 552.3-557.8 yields 20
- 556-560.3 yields 19.3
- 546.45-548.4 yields 19.6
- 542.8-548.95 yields 19.7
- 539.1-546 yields 19.7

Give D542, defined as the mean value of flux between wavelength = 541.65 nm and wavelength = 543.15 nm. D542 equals 19.9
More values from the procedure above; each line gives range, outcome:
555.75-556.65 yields 19.3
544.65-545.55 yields 19.4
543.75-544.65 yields 20.7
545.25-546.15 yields 19.8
